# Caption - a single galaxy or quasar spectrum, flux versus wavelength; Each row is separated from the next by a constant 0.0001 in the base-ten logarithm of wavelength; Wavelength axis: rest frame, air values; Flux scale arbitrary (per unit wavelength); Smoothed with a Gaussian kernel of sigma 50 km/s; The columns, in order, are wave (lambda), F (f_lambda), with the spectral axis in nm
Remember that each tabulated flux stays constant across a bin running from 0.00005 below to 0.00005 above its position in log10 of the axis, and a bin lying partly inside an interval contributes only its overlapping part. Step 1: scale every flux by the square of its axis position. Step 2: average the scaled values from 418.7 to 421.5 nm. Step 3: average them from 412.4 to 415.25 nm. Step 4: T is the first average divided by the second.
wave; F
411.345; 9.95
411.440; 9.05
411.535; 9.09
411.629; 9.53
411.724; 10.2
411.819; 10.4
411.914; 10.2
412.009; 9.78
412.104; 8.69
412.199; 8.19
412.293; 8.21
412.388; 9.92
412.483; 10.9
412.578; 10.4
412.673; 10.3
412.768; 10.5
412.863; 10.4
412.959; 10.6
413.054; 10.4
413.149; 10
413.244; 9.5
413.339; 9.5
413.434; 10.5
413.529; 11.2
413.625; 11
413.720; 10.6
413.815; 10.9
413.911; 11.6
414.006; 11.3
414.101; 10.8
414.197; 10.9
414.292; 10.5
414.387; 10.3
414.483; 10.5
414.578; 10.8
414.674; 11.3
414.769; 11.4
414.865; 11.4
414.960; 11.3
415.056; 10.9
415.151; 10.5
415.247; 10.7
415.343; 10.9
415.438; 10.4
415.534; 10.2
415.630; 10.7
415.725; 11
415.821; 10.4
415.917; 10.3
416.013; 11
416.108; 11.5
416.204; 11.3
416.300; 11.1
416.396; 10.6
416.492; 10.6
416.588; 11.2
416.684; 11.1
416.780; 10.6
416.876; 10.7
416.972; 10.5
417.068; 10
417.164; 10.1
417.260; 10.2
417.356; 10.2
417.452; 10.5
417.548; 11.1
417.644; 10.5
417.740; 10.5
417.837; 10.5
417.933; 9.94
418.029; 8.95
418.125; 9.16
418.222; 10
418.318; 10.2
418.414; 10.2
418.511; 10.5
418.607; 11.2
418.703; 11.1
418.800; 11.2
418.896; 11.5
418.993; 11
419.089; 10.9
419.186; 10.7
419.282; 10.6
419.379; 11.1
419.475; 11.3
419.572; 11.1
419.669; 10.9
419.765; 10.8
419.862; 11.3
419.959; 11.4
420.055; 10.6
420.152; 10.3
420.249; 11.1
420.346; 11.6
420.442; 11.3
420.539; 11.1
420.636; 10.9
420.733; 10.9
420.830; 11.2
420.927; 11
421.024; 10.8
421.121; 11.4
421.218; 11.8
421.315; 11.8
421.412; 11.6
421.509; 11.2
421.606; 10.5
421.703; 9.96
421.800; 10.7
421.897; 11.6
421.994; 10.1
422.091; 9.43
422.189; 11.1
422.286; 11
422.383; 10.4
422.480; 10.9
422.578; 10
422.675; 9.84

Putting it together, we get 1.07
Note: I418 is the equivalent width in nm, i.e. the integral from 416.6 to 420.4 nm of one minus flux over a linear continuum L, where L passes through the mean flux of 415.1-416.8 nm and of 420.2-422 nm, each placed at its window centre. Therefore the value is 0.10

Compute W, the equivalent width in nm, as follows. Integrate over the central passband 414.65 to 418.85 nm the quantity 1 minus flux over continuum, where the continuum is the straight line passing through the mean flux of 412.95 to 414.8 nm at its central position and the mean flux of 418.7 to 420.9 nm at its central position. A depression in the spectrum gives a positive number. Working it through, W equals 0.09 nm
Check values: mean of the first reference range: 10.7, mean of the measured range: 10.6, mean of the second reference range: 11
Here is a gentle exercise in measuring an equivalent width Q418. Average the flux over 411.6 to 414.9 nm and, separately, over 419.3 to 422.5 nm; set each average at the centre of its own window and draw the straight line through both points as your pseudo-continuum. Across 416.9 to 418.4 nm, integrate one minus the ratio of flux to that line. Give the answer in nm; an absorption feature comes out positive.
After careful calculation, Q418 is 0.08 nm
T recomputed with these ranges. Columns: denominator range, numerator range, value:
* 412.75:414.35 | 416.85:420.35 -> 1.03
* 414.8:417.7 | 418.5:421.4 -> 1.05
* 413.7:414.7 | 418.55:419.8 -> 1.04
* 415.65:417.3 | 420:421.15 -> 1.05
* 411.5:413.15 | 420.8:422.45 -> 1.16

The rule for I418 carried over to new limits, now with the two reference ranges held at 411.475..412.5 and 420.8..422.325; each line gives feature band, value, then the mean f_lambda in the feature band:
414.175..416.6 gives -0.20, 10.8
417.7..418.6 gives 0.03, 10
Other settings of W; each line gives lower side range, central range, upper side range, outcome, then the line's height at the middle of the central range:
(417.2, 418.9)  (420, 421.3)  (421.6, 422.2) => -0.08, 10.4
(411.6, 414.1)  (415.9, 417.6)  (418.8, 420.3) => -0.01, 10.7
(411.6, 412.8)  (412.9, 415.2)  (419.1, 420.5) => -0.15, 10.1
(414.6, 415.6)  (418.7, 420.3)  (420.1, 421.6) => 0.02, 11.1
